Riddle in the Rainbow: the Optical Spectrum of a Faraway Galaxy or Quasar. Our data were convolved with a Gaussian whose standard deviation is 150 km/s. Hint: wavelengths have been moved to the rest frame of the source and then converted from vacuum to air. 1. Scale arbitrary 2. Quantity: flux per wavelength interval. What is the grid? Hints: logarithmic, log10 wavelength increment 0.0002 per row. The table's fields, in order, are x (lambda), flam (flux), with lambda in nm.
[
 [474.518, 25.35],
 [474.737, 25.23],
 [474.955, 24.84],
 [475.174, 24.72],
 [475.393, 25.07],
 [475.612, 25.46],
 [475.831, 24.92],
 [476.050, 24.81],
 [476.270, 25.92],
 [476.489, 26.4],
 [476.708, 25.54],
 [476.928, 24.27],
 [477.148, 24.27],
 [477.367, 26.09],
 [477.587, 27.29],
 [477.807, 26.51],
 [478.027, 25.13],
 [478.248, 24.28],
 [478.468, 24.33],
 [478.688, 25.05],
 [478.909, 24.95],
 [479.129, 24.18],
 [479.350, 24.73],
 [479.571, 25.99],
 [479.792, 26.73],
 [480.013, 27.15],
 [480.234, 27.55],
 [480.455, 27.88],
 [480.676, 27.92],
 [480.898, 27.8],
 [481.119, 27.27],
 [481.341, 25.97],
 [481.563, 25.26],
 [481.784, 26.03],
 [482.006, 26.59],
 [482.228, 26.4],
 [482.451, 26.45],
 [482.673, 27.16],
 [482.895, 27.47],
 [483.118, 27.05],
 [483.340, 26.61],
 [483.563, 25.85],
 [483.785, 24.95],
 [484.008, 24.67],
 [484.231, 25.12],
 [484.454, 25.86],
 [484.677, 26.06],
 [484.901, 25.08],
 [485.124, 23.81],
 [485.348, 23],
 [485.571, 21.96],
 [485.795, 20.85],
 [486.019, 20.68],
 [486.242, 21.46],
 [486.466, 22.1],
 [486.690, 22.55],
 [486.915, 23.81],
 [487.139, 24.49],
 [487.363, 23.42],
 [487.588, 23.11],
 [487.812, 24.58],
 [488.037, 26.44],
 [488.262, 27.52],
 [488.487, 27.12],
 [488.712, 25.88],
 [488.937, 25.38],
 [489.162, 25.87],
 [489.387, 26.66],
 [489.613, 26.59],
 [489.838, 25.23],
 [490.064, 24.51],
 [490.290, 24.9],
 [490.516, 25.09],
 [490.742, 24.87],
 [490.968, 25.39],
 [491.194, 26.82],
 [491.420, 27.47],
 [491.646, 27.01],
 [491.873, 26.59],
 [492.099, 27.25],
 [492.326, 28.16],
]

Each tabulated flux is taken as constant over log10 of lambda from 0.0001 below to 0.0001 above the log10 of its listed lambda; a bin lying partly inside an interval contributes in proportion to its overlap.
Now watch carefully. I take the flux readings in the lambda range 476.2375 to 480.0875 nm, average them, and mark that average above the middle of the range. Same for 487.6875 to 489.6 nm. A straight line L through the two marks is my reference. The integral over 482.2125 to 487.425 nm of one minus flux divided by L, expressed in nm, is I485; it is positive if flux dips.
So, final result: 0.30 nm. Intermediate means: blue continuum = 25.5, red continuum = 26.2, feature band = 24.4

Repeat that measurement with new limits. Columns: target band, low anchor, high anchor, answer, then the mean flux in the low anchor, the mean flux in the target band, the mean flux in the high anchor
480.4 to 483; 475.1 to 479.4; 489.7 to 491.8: -0.15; 25.2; 26.8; 25.7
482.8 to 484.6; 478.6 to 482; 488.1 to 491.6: 0.02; 26.3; 25.9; 26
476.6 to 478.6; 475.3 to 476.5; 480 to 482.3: 0.04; 25.4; 25.3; 26.9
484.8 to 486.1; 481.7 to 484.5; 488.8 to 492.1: 0.18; 26.2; 22.6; 25.9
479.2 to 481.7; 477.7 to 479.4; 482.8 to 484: -0.13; 24.9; 26.7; 26.2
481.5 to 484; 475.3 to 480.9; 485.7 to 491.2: -0.11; 25.7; 26.3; 24.6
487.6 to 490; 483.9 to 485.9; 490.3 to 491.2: -0.10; 24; 26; 25.3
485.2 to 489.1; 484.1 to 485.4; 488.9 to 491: 0.21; 24.9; 23.8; 25.4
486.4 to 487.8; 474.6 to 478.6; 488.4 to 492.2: 0.13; 25.3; 23.4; 26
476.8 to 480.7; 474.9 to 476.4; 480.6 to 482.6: 0.02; 25.1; 25.7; 26.6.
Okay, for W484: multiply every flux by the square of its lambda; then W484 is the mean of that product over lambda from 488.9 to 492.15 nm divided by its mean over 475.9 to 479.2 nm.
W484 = 1.1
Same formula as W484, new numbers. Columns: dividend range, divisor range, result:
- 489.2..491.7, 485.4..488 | 1.15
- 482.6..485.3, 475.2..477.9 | 1.04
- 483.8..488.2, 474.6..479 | 0.98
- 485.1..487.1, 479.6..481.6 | 0.84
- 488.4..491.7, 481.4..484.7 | 1.02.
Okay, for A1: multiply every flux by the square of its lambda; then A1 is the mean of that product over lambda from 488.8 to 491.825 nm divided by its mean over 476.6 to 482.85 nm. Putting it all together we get 1.04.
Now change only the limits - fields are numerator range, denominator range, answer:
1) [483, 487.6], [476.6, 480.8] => 0.95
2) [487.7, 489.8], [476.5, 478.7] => 1.08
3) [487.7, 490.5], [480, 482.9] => 0.99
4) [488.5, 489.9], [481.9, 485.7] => 1.04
